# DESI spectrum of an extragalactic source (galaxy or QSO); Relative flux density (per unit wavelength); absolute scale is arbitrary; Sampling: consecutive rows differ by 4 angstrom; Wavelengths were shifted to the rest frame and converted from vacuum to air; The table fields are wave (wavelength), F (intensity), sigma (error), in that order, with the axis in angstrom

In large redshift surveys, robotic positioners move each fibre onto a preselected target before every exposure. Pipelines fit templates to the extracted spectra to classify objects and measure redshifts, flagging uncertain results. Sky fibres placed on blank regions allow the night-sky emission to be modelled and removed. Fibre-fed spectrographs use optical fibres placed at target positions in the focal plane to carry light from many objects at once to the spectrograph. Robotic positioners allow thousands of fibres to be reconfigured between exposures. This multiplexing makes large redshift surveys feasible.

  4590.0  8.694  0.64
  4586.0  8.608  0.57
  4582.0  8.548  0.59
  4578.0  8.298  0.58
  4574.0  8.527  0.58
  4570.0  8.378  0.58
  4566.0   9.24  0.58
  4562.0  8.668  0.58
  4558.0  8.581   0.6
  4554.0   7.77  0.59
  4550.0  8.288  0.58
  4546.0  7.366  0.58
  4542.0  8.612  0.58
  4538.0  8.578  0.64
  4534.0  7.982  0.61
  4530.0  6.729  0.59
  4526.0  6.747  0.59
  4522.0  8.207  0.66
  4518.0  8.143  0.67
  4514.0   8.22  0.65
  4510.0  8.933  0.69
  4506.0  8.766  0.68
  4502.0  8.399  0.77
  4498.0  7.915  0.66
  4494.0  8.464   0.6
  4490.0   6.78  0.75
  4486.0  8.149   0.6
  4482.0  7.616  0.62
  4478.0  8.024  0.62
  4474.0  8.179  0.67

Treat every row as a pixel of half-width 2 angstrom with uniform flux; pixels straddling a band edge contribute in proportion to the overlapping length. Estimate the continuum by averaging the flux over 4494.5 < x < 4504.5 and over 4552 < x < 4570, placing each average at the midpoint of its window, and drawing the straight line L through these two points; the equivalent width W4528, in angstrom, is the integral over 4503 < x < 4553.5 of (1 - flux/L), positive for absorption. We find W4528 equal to 2.0 angstrom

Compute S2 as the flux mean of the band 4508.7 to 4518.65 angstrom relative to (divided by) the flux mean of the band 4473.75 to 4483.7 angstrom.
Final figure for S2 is 1.07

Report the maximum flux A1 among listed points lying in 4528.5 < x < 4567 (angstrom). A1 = 9.24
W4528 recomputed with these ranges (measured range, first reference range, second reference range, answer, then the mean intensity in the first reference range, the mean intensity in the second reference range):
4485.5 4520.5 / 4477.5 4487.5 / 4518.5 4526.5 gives -1.70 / 7.9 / 7.74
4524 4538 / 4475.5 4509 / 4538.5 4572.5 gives 1.52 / 8.04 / 8.37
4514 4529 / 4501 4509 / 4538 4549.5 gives 1.30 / 8.65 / 8.13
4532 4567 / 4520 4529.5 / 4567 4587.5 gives -1.85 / 7.36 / 8.51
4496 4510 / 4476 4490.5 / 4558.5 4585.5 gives -0.90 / 7.73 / 8.61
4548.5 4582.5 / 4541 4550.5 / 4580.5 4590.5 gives -0.71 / 8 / 8.61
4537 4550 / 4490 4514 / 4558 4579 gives 0.53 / 8.33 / 8.63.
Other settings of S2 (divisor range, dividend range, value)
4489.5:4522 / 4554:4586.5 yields 1.03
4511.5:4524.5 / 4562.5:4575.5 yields 1.07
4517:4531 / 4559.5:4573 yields 1.17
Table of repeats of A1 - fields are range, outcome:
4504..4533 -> 8.933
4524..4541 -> 8.578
